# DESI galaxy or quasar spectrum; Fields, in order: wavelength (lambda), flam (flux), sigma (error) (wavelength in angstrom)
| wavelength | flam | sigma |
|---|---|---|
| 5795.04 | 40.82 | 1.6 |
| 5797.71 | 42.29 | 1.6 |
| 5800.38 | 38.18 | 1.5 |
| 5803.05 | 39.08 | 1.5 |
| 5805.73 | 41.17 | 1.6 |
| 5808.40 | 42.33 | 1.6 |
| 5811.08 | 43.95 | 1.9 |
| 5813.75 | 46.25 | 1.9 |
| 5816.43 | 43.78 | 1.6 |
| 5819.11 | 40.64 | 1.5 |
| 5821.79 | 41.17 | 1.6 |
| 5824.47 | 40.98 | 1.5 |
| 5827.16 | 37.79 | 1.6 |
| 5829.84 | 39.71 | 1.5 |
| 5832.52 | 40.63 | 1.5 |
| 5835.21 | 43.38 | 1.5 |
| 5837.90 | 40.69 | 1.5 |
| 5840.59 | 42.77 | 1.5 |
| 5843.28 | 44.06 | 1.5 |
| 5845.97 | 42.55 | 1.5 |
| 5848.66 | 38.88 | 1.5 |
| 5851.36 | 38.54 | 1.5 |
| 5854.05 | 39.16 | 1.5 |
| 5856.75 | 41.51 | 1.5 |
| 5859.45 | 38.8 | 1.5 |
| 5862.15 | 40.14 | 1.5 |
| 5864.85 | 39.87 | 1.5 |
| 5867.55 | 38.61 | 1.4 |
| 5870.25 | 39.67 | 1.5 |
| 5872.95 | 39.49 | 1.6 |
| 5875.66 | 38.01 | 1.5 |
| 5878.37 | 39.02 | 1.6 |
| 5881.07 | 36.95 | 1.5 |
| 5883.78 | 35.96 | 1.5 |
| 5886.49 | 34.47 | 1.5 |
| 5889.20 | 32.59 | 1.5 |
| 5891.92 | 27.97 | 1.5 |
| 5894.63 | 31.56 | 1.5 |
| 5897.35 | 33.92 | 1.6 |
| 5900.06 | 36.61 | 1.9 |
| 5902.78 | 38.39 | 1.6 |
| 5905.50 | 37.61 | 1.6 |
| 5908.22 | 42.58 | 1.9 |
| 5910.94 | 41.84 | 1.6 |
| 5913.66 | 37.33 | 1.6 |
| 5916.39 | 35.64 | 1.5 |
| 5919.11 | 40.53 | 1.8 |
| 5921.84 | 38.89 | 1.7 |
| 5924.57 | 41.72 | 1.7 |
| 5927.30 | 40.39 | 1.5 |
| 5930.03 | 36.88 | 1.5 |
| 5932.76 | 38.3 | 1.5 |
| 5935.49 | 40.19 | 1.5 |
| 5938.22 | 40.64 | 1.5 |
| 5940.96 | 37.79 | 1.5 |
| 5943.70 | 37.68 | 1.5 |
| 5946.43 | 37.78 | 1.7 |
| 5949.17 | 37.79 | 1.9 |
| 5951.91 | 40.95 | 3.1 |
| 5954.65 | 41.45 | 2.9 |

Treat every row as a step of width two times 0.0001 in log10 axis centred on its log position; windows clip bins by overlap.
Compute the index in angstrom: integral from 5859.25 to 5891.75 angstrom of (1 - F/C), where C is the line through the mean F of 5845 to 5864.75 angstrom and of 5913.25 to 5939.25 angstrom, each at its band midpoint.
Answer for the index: 1.85 angstrom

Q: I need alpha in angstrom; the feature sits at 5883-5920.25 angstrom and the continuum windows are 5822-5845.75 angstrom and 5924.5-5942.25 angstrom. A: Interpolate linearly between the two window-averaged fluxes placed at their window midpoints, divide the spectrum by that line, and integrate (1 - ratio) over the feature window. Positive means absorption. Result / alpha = 3.5 angstrom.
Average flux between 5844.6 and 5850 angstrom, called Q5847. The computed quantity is 40.8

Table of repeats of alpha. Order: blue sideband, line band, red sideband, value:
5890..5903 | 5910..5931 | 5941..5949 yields -2.2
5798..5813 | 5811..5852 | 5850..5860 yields -1.3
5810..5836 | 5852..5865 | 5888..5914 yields -0.2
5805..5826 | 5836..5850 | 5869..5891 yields -0.6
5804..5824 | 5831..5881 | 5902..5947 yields 1.3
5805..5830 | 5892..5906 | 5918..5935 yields 1.8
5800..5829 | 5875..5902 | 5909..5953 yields 3.5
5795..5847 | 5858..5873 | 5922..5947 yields 0.4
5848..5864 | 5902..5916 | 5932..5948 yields -0.1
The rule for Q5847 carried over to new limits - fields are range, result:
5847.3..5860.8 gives 39.4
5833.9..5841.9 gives 42.3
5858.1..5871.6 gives 39.4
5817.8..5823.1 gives 40.9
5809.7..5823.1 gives 43.2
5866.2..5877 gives 39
